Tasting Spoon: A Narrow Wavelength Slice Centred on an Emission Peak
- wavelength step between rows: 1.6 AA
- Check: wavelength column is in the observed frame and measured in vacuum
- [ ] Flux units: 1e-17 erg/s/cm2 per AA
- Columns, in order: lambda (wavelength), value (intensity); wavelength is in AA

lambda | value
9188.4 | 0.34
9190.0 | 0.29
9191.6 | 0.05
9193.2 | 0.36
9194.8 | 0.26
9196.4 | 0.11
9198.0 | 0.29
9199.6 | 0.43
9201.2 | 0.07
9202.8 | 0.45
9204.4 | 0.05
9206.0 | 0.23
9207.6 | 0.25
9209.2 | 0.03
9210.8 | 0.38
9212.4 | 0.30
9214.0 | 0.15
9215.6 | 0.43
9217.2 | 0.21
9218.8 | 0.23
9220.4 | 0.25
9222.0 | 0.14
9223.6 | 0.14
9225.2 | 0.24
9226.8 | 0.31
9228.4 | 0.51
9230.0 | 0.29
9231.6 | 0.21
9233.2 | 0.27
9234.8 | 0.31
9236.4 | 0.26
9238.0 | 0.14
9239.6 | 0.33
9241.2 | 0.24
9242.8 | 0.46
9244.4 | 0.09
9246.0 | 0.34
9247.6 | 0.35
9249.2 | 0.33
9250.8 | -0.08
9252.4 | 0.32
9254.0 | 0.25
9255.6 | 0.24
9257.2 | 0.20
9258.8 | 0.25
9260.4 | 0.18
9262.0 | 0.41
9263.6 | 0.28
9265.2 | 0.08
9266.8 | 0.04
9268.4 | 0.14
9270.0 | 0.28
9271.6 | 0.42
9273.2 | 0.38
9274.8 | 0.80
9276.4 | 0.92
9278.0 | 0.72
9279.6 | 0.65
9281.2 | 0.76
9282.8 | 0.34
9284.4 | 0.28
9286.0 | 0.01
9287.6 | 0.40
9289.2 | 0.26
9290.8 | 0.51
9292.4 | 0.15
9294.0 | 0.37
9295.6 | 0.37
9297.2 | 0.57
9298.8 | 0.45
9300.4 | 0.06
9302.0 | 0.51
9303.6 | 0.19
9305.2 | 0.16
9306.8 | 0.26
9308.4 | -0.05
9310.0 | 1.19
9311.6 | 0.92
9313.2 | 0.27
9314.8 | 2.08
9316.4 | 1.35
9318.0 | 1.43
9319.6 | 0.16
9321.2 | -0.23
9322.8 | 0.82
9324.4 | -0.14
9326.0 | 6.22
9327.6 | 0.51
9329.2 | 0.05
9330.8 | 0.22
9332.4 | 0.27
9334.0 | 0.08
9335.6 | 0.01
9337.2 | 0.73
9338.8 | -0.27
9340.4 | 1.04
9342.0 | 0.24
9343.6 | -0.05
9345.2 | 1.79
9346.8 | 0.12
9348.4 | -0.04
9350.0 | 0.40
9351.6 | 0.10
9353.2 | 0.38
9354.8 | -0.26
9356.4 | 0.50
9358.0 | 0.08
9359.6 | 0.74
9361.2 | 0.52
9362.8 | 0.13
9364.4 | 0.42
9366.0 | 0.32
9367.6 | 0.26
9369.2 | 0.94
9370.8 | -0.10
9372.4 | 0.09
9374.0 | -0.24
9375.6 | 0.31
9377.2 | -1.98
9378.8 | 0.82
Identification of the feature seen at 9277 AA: Hbeta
